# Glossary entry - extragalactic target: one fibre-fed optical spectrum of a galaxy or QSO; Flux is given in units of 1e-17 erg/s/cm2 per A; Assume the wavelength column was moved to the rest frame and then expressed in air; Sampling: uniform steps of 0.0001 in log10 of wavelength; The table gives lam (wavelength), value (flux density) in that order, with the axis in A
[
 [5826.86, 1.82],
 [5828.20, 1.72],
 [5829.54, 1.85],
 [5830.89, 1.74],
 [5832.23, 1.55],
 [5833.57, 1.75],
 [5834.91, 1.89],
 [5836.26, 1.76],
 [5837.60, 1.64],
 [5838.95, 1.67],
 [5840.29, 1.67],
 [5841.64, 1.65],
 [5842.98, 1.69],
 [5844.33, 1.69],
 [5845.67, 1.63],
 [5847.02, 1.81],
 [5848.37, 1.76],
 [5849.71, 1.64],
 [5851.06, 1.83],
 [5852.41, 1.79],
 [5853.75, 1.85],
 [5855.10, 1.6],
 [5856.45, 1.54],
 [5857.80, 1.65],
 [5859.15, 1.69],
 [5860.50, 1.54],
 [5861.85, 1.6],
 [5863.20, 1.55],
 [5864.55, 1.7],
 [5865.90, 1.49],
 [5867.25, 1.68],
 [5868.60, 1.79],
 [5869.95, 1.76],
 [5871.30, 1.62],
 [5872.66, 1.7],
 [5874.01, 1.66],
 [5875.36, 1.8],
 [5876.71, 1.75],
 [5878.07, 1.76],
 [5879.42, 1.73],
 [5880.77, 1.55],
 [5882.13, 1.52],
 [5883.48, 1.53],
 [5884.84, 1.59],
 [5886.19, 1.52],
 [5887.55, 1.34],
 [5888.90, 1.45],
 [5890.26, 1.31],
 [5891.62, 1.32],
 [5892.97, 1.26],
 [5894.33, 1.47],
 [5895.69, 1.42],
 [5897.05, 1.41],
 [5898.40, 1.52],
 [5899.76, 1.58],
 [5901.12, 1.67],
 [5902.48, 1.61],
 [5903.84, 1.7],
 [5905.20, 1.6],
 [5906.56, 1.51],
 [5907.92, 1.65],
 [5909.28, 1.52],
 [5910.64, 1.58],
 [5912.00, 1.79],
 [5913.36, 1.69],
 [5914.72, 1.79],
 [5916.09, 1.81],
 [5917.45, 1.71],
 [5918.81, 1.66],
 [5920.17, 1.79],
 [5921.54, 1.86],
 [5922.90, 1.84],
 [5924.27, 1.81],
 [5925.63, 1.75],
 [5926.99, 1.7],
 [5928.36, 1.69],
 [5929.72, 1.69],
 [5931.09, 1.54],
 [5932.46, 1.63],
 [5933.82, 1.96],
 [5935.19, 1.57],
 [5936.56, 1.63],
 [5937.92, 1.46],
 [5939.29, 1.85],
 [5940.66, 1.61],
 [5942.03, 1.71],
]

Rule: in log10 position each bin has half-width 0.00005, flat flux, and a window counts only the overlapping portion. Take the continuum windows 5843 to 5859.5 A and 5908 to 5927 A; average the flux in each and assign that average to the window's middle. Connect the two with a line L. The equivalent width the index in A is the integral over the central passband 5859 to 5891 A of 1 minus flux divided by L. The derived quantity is 2.02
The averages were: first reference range 1.71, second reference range 1.73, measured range 1.61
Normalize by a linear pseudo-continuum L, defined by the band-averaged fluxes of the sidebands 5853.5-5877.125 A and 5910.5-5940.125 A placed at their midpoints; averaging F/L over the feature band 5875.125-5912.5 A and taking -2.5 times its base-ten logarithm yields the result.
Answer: 0.09 mag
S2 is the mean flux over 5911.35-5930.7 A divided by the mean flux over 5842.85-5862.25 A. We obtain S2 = 1.0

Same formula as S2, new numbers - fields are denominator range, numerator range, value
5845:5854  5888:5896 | 0.78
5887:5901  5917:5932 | 1.22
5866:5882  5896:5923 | 0.98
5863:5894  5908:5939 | 1.08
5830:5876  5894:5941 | 0.98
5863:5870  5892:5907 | 0.91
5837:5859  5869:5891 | 0.94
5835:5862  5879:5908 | 0.89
